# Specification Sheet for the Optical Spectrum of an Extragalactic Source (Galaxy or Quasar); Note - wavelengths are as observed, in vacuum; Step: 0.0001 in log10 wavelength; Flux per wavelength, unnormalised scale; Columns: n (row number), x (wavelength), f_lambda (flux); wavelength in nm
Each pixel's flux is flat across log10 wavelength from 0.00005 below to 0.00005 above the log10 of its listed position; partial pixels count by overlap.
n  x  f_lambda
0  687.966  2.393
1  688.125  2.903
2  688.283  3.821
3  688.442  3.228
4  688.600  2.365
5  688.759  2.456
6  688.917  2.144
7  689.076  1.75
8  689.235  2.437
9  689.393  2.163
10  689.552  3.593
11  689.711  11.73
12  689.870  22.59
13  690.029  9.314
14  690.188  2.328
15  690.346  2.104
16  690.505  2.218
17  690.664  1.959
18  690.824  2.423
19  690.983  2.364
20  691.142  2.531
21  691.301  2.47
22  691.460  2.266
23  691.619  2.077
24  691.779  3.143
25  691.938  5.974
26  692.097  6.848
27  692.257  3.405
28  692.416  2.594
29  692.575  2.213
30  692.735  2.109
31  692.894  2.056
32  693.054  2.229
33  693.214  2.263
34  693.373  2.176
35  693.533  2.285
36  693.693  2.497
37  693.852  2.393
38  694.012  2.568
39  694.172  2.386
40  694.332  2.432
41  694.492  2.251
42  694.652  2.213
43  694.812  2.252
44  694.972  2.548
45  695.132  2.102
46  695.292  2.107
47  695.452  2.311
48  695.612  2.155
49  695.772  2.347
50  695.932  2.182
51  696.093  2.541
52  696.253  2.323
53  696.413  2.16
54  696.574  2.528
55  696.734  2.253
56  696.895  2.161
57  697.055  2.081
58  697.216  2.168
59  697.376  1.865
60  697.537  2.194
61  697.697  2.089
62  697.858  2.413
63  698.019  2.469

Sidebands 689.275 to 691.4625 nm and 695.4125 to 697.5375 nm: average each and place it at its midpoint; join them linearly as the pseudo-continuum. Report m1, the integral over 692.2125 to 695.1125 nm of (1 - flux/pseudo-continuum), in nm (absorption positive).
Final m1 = 0.94 nm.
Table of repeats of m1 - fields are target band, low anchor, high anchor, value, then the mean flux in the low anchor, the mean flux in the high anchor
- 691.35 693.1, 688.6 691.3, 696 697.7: 0.27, 4.5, 2.22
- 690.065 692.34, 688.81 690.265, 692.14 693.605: 0.54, 6.38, 2.48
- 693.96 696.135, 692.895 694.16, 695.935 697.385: -0.02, 2.33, 2.25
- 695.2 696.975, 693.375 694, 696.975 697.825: -0.06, 2.38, 2.1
